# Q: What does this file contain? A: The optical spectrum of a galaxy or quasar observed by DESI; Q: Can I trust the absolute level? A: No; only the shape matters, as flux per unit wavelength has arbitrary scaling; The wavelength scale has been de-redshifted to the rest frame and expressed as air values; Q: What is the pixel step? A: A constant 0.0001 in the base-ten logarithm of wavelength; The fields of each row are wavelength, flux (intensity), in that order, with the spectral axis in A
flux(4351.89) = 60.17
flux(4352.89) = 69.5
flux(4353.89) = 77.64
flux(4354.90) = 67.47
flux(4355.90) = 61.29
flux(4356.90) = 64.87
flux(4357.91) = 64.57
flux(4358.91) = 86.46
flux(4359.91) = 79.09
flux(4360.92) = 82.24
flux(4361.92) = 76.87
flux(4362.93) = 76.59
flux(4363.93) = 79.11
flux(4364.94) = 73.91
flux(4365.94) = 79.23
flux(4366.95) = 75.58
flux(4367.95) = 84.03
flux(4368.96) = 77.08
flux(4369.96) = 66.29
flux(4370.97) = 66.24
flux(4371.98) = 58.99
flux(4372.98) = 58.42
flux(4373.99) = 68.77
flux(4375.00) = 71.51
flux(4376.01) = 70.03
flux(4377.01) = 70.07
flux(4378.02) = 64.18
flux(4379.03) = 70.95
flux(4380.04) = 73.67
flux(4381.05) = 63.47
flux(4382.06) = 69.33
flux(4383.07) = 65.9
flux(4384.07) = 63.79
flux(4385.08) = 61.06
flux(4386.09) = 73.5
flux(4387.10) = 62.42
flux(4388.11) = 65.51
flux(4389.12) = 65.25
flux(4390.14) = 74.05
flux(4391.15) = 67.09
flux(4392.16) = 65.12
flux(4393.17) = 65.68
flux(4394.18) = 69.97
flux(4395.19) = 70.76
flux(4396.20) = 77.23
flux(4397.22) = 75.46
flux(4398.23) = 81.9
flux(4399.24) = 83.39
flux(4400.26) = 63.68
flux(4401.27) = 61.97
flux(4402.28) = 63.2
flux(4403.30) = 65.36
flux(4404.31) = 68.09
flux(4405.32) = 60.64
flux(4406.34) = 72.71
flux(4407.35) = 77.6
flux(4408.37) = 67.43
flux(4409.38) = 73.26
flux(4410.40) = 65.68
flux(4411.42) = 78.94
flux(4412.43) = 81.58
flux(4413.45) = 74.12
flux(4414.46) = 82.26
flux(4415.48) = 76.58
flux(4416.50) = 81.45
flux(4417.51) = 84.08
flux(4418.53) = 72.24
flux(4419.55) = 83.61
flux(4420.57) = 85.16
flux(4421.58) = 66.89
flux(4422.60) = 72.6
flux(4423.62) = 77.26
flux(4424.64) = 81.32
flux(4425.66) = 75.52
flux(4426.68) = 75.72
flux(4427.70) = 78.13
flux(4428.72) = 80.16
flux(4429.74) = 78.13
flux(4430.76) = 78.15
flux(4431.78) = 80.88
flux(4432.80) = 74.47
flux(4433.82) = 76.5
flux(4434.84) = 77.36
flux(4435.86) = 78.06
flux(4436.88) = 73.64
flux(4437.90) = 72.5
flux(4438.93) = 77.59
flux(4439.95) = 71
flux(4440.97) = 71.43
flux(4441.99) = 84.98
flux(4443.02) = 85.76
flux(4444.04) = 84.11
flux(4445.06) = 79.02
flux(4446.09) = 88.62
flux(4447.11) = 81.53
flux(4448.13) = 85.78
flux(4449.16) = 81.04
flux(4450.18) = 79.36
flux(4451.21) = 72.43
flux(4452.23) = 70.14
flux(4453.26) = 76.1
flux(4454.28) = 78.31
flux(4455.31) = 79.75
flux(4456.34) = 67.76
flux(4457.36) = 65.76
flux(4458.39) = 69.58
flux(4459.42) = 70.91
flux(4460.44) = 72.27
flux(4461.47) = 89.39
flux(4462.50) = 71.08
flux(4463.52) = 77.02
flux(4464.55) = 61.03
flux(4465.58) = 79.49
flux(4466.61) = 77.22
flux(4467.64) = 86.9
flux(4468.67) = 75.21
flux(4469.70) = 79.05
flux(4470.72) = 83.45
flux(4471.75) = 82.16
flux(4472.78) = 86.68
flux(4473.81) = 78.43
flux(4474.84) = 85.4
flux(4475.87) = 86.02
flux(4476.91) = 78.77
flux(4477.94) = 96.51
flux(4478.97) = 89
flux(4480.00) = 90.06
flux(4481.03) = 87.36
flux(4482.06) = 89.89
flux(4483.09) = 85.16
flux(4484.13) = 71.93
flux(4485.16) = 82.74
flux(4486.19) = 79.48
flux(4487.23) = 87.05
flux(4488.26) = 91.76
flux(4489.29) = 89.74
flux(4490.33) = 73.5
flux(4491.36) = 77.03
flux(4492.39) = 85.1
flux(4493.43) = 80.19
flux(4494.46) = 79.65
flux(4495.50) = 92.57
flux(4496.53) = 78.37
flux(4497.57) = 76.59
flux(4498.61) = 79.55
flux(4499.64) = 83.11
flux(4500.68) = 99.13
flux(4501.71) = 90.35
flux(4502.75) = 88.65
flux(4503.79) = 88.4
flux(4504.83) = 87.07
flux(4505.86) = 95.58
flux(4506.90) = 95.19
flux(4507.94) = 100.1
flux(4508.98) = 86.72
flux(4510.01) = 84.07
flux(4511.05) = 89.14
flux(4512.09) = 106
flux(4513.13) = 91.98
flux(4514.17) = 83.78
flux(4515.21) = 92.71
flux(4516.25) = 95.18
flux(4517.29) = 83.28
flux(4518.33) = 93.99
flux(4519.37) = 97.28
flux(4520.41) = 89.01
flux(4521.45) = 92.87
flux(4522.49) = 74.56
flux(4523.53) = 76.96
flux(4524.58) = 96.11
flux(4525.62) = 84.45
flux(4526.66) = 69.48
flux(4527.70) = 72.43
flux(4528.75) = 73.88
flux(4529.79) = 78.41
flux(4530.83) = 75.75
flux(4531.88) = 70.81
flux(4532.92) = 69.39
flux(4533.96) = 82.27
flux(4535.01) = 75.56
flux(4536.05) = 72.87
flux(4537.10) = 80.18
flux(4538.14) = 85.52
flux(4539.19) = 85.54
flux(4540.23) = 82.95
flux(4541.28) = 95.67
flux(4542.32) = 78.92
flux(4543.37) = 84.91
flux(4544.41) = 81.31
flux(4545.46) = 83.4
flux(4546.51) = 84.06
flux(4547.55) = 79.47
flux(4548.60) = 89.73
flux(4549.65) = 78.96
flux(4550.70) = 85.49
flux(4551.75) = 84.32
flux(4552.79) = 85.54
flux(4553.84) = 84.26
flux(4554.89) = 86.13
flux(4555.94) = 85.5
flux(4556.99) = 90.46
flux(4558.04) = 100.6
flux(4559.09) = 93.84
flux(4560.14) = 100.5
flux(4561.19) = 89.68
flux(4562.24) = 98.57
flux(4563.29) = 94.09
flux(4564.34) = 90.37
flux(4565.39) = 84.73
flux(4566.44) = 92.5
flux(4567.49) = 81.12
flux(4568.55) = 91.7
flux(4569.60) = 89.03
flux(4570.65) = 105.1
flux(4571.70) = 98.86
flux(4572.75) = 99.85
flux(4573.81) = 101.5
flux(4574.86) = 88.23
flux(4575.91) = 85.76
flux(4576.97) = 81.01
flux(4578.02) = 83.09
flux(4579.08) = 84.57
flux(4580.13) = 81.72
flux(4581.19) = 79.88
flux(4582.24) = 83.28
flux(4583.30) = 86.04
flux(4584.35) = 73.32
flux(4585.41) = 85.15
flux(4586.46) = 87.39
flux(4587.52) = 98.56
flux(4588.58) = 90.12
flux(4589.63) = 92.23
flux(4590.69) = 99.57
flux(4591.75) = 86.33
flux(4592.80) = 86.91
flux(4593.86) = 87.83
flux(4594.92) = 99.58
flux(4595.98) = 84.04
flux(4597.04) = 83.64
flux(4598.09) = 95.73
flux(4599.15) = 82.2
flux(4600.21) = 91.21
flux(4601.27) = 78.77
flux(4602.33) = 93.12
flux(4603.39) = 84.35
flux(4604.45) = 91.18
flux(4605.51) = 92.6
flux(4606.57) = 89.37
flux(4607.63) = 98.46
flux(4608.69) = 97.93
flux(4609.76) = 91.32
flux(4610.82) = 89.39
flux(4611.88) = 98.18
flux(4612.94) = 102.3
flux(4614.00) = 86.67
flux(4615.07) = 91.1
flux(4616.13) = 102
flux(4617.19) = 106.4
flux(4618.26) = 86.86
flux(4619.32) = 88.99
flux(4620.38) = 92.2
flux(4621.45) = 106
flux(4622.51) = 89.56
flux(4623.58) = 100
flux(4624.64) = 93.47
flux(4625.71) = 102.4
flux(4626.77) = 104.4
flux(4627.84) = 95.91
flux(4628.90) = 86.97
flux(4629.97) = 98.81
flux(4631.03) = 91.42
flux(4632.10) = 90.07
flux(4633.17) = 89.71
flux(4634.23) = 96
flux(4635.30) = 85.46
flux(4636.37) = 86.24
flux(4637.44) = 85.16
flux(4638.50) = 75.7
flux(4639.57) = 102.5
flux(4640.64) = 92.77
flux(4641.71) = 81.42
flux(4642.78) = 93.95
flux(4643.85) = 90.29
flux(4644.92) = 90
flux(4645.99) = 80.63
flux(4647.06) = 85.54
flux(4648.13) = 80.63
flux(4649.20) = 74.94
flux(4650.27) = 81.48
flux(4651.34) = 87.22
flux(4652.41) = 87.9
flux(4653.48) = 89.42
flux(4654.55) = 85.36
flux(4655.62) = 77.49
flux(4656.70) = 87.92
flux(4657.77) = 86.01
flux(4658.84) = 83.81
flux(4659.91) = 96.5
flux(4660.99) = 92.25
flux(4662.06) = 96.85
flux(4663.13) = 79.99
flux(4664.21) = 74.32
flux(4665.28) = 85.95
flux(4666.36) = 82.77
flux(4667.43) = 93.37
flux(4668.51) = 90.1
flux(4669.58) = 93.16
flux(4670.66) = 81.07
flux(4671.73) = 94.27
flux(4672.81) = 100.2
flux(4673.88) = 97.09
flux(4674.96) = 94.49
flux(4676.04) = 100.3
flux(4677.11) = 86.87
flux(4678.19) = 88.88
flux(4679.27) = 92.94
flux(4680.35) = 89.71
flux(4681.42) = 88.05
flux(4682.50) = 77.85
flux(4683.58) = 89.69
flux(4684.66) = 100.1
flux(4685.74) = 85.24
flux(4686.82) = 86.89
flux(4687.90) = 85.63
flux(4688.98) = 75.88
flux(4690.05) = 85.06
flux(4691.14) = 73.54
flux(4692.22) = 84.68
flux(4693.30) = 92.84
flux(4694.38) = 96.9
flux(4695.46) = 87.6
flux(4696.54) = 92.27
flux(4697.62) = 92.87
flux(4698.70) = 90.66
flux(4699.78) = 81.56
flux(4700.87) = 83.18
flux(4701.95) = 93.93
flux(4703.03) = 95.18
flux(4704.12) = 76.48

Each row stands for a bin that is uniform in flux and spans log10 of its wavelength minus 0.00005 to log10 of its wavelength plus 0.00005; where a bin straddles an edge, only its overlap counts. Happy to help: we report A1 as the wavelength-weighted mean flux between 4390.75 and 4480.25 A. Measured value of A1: 76.6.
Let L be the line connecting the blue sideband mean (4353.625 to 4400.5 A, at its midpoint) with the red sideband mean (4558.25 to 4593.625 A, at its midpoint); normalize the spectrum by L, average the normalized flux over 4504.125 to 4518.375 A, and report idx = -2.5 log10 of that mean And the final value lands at -0.10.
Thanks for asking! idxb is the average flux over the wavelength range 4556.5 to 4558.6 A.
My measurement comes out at 95.5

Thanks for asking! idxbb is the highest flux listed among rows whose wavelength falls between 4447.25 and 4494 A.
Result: 96.51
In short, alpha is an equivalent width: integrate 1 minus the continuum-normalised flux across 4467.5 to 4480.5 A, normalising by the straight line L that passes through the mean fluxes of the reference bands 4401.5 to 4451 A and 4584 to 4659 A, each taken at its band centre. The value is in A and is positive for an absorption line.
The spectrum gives -0.7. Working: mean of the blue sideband 76.6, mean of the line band 84.4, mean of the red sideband 90.2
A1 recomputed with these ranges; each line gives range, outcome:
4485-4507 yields 85.4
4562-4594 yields 89.2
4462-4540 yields 83.9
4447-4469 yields 75.7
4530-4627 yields 88.9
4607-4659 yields 90.8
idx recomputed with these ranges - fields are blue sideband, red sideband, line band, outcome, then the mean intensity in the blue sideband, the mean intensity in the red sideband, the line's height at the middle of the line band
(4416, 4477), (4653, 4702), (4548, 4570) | -0.08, 77.9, 88.3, 83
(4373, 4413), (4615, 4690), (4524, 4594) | -0.05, 69.4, 89.7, 82.4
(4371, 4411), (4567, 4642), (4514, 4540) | 0.01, 68.4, 91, 82.8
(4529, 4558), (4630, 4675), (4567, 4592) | -0.06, 82.4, 87.9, 84.2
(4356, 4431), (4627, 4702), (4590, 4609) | -0.07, 72.4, 88.3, 84.5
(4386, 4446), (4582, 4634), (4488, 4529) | -0.05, 74.5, 92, 82.9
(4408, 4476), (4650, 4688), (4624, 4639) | -0.06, 77.5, 88.7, 86.9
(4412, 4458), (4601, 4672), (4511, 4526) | -0.09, 77.7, 90.1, 82.9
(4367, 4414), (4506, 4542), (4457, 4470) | 0.04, 69.5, 84.9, 77.9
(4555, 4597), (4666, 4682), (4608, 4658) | 0.00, 89.9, 91.6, 90.9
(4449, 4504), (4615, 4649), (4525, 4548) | 0.07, 81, 91.8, 85.1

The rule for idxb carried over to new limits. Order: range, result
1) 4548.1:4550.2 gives 84.1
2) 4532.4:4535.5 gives 75.7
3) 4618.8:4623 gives 94.3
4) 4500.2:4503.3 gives 92.6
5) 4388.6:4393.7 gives 67.4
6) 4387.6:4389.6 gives 65.4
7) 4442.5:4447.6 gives 83.8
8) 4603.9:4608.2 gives 93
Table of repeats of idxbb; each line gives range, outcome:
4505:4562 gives 106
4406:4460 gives 88.62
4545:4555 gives 89.73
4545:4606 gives 105.1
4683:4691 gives 100.1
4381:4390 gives 73.5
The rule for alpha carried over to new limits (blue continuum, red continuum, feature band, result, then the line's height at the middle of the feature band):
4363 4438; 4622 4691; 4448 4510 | -3.6 A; 77.6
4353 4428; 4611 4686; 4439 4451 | -0.8 A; 75.9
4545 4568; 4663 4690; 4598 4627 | -1.7 A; 88.5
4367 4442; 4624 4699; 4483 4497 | -0.8 A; 77.9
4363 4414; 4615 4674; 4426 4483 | -2.9 A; 75.3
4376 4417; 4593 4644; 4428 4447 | -1.1 A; 74.4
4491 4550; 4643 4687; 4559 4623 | -3.4 A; 86.3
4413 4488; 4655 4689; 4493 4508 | -1.1 A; 81.2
